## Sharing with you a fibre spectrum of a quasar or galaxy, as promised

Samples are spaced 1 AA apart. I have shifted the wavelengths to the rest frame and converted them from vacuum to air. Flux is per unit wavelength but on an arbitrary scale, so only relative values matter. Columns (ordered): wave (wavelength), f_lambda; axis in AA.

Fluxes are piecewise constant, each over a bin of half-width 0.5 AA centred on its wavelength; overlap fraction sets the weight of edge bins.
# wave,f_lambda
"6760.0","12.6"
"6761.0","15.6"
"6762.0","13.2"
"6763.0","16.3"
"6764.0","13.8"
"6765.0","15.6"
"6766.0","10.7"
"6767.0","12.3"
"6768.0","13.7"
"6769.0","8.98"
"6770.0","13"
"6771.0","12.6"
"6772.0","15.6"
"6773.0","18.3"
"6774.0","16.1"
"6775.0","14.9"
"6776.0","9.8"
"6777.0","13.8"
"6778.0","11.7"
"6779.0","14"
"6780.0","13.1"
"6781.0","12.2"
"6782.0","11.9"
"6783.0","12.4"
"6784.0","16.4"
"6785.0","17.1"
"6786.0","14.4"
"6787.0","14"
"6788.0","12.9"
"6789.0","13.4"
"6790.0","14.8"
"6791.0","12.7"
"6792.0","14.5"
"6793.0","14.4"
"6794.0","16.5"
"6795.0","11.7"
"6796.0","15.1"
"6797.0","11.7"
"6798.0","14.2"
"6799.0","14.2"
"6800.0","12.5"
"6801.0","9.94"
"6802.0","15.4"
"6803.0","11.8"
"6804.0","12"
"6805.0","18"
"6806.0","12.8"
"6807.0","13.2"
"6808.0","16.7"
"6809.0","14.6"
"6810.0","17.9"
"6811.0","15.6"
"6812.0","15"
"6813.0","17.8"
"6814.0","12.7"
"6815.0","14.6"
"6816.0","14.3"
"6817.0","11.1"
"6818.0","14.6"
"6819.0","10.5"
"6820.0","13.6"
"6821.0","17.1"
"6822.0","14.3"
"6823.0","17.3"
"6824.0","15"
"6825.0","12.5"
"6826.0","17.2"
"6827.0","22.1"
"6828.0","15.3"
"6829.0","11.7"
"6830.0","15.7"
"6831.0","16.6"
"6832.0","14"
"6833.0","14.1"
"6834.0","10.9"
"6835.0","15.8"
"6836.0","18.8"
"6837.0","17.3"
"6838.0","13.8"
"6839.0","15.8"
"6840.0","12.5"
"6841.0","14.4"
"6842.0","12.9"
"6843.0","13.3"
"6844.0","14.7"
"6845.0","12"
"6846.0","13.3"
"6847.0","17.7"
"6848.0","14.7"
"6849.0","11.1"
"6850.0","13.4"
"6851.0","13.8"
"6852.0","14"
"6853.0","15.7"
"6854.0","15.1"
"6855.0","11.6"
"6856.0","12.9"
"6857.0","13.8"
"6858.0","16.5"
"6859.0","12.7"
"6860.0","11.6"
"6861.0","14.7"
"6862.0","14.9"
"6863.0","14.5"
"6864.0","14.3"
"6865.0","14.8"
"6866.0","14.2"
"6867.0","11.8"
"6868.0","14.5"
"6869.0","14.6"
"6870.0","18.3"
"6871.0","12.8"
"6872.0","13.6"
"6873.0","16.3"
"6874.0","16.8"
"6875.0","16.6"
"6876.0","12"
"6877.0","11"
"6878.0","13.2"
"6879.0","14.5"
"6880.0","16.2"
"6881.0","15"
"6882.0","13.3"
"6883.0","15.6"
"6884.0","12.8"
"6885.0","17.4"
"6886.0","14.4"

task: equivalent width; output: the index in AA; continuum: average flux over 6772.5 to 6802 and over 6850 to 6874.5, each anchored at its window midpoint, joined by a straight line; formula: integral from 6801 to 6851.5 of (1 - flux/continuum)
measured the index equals -1.9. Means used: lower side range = 13.8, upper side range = 14.3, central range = 14.6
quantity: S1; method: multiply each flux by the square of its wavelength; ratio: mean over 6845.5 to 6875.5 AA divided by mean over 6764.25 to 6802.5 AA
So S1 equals 1.08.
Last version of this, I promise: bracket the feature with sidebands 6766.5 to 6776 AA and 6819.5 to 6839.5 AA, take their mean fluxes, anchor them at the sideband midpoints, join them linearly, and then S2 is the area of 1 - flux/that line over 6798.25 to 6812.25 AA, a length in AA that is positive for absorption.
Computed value 0.47 AA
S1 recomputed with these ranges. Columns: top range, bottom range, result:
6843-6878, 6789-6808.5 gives 1.04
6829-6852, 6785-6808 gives 1.05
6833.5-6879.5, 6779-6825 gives 1.02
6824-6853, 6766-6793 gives 1.10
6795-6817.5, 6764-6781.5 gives 1.07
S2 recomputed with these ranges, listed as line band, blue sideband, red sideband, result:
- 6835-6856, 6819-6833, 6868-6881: 1.1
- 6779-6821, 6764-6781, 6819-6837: 1.0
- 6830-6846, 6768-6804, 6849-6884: -0.6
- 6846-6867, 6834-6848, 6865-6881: 0.8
